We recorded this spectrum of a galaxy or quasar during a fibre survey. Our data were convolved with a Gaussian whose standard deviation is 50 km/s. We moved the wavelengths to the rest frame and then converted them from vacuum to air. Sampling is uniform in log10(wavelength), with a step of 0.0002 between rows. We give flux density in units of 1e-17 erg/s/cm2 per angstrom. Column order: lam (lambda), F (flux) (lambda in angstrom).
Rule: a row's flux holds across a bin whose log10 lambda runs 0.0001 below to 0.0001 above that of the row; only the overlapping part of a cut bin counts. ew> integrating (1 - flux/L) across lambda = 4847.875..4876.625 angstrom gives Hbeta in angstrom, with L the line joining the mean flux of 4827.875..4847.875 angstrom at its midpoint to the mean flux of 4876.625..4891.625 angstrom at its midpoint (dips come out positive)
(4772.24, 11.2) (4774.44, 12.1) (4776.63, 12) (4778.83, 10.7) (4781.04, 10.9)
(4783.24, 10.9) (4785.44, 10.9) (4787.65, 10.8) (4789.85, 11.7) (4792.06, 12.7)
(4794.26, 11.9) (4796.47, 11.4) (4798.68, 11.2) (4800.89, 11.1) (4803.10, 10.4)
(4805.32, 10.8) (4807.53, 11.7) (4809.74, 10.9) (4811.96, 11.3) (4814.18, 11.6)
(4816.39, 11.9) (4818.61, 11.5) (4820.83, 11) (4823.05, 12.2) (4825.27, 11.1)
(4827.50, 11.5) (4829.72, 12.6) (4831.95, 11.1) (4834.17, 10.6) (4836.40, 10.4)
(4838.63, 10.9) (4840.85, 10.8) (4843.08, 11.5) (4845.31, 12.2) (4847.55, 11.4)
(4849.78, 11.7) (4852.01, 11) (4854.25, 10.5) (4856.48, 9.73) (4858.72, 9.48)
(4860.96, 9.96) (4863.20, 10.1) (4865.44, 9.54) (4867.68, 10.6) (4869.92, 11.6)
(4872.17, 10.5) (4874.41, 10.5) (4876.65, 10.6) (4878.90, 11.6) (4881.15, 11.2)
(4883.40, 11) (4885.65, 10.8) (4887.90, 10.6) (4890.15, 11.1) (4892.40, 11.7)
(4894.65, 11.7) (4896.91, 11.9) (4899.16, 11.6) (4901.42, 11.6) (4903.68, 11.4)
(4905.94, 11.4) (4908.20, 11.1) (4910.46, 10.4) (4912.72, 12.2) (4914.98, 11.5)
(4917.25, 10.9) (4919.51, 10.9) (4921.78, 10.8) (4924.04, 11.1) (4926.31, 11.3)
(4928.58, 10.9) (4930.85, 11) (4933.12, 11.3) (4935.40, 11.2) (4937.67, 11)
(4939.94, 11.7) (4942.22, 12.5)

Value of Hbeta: 1.76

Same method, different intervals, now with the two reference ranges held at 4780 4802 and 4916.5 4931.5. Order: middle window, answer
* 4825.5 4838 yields 0.0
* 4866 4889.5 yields 0.5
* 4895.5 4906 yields -0.5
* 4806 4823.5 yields -0.3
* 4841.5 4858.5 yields 0.2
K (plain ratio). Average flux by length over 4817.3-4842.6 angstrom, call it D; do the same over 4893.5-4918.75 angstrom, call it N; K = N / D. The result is 1.0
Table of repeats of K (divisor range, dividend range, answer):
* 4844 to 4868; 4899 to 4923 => 1.06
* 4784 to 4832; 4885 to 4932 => 0.98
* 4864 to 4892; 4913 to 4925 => 1.03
